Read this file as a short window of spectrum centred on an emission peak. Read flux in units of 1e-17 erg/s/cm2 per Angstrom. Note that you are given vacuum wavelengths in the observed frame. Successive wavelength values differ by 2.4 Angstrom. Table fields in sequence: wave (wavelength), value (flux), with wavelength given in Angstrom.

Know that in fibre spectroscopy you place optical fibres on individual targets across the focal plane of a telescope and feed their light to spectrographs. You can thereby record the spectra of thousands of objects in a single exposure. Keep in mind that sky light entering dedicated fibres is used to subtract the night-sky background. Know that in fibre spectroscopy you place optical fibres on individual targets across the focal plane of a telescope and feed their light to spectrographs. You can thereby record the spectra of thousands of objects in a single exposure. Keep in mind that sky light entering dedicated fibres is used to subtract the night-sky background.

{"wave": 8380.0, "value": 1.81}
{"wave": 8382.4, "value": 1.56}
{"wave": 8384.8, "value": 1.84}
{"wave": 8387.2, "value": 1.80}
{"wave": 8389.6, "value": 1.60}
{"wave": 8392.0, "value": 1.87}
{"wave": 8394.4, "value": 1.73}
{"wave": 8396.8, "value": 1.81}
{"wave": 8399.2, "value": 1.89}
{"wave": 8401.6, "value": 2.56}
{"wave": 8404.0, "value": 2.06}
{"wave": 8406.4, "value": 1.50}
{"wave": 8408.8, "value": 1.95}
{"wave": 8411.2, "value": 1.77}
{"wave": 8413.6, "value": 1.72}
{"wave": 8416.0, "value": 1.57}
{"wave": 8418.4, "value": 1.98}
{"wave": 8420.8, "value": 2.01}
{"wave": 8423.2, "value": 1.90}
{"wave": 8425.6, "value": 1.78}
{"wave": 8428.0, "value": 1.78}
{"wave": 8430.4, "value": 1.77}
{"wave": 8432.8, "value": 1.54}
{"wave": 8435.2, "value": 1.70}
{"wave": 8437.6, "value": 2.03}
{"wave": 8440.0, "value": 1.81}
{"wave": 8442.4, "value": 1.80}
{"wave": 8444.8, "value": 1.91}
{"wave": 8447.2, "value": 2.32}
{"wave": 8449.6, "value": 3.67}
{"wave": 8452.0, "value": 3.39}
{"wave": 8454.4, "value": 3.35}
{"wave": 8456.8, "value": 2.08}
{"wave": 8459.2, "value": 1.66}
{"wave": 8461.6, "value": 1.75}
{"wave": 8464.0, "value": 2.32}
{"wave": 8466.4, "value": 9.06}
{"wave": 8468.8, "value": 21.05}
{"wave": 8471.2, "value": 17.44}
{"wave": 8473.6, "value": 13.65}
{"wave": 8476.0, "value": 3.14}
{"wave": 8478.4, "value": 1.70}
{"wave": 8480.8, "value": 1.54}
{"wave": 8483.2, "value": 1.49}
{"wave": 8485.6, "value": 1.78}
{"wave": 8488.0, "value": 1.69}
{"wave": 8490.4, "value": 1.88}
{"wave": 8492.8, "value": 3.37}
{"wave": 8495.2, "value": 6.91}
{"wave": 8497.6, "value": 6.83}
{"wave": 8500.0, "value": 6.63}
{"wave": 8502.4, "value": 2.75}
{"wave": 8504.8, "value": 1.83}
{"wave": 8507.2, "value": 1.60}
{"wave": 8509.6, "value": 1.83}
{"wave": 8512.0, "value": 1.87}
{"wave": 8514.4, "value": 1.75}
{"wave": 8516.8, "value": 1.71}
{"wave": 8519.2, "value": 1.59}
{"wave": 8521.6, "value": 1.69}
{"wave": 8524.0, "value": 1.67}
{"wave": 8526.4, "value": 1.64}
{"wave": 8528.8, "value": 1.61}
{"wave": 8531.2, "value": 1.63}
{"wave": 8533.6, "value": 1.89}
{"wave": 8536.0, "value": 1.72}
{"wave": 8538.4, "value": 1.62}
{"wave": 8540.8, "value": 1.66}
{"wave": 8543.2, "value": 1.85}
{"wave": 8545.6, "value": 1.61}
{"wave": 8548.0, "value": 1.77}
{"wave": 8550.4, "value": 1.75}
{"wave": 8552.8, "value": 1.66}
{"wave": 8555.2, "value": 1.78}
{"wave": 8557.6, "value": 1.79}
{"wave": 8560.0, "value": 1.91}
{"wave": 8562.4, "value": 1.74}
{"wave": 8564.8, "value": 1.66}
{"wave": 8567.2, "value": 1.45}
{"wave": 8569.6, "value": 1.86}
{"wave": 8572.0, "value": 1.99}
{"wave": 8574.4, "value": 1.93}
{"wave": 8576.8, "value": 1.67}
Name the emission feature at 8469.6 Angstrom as Halpha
